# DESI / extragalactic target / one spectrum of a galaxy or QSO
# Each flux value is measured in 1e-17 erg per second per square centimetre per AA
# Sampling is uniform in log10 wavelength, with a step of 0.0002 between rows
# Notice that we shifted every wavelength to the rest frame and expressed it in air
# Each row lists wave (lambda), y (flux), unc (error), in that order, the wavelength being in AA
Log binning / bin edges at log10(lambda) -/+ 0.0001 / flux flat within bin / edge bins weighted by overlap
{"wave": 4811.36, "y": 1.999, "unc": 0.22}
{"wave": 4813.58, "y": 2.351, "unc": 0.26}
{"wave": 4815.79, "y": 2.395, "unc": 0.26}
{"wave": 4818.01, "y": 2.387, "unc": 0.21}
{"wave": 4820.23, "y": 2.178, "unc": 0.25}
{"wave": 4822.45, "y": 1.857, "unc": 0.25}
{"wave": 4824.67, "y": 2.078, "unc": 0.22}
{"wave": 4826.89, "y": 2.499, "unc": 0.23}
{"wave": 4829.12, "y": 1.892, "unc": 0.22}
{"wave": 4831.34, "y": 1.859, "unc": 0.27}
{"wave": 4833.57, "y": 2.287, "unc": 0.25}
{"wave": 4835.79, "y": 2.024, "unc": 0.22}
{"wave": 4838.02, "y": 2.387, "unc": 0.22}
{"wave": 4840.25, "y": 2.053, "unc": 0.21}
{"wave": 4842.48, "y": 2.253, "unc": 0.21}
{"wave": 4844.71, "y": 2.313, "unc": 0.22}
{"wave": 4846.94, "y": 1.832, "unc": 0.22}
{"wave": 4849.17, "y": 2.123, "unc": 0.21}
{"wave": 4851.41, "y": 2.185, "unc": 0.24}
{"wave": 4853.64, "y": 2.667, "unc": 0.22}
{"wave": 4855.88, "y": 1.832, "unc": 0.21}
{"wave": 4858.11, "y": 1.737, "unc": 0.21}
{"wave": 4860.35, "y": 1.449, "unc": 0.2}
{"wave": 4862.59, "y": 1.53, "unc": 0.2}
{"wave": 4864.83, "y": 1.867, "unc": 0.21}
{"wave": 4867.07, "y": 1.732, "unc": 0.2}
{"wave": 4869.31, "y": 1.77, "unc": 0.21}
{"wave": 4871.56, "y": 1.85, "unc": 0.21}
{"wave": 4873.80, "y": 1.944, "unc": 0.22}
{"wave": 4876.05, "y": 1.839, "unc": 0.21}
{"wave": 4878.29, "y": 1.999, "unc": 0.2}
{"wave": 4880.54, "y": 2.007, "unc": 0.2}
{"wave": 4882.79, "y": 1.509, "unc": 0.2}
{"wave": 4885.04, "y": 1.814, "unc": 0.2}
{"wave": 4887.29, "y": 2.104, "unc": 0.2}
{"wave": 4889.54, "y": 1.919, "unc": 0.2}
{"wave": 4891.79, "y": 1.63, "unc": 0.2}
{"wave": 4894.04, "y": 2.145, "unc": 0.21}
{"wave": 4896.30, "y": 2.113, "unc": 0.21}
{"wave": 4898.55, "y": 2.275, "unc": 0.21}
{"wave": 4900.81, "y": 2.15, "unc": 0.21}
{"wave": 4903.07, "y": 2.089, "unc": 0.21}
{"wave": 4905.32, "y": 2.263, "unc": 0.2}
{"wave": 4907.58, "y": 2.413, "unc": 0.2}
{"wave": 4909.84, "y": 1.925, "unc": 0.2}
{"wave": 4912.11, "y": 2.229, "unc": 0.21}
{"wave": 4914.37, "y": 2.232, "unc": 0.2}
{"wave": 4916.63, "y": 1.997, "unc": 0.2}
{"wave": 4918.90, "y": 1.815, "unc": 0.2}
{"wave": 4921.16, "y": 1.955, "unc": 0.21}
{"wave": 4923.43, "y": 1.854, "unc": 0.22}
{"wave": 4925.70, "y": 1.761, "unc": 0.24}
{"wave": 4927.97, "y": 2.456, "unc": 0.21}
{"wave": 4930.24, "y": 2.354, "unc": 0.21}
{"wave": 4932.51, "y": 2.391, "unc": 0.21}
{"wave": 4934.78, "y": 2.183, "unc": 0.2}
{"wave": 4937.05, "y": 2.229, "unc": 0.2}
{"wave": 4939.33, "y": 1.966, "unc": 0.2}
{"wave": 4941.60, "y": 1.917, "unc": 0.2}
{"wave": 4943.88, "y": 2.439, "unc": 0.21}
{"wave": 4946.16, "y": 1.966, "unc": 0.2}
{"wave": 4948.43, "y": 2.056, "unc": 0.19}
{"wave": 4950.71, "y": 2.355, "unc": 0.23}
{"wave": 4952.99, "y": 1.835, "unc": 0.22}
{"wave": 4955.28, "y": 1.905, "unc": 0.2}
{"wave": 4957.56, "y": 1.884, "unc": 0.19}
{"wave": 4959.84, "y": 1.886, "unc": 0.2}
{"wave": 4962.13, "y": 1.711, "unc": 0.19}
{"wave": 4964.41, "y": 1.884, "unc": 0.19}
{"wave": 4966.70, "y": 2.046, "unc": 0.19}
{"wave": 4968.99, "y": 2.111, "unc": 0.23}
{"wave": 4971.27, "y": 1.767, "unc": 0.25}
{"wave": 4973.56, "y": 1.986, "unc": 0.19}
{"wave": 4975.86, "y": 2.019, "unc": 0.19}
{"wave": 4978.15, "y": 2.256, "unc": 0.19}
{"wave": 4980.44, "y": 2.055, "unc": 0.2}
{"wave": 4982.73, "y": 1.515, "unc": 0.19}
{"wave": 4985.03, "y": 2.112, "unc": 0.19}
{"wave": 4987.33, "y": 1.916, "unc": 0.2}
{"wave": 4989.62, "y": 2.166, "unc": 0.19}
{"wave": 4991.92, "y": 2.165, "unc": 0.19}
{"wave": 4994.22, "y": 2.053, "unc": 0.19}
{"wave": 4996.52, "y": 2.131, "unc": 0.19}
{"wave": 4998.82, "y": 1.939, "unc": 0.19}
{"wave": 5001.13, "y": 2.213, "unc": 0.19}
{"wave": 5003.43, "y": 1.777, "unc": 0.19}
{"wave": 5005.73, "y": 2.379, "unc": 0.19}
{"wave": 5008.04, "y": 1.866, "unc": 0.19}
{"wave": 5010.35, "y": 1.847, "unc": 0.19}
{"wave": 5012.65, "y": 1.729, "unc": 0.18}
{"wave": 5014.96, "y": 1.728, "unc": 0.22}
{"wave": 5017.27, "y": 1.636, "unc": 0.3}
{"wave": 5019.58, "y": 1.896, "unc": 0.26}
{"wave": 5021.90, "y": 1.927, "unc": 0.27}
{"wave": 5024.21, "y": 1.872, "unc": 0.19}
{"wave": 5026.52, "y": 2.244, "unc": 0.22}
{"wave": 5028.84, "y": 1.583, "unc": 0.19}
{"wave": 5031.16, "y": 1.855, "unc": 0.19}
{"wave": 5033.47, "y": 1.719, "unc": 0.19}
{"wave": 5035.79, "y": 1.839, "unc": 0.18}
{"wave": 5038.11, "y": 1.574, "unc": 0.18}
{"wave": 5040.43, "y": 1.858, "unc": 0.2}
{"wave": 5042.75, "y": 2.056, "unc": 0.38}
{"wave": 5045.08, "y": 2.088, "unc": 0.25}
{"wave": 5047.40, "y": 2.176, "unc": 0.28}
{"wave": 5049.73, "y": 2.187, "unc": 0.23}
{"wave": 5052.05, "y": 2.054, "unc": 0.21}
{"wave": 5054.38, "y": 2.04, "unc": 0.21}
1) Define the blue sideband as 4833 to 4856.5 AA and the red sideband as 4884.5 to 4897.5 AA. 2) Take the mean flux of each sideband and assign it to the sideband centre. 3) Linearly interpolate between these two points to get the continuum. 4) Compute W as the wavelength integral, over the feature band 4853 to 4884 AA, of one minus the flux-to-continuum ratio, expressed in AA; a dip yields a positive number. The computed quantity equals 3.7 AA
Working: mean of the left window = 2.18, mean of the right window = 1.96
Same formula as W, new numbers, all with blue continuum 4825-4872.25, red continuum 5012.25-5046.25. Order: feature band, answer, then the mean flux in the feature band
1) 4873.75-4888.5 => 0.7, 1.88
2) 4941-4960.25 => -1.2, 2.04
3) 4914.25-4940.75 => -2.1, 2.09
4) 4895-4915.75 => -2.4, 2.19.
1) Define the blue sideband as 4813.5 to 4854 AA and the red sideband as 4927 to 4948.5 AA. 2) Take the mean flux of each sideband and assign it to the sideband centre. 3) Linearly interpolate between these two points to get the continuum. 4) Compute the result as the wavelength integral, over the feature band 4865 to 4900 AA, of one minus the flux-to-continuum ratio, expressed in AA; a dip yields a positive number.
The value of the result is 4.4 AA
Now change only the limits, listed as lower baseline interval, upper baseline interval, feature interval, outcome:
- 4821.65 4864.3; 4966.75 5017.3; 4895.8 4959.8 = -3.0 AA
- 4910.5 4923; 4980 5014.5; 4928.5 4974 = -0.9 AA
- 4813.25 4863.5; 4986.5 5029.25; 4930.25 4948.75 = -1.4 AA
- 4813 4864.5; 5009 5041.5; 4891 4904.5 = -0.6 AA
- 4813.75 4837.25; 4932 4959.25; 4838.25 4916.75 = 4.7 AA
